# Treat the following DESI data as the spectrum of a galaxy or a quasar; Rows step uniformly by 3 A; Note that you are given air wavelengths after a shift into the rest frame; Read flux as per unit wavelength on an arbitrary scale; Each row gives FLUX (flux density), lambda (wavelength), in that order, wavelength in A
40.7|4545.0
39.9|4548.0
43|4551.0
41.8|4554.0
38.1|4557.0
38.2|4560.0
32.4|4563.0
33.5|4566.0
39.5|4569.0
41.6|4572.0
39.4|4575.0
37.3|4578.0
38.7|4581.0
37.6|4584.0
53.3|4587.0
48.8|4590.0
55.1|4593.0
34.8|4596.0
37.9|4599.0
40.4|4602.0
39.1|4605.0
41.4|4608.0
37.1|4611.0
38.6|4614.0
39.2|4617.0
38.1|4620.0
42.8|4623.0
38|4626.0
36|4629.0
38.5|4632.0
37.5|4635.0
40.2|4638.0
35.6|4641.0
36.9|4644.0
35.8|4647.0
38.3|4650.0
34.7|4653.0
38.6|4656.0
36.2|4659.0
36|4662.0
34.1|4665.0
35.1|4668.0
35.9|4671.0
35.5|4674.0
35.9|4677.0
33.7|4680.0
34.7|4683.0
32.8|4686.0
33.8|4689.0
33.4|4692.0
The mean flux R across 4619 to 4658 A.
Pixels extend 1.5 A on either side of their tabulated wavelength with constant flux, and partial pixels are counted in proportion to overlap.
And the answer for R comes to 37.7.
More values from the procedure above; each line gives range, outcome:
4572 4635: 40.6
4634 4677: 36.4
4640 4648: 36.1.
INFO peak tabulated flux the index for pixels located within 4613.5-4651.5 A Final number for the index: 42.8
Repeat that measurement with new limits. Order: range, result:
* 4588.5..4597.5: 55.1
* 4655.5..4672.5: 38.6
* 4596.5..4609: 41.4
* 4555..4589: 53.3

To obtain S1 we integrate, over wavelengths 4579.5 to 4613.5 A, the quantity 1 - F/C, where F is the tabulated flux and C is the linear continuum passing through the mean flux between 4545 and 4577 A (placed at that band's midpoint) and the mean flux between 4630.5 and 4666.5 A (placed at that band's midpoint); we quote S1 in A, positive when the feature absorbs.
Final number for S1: -3.6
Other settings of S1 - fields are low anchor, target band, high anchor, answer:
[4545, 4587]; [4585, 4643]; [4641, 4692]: -4.9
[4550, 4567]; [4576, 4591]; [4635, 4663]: -2.1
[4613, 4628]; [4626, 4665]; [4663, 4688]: 0.2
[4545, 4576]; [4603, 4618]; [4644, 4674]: -0.7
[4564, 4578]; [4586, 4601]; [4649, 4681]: -3.2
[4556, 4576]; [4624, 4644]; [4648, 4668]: -0.6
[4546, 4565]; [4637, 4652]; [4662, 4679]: -0.4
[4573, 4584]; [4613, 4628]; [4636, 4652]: -0.6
